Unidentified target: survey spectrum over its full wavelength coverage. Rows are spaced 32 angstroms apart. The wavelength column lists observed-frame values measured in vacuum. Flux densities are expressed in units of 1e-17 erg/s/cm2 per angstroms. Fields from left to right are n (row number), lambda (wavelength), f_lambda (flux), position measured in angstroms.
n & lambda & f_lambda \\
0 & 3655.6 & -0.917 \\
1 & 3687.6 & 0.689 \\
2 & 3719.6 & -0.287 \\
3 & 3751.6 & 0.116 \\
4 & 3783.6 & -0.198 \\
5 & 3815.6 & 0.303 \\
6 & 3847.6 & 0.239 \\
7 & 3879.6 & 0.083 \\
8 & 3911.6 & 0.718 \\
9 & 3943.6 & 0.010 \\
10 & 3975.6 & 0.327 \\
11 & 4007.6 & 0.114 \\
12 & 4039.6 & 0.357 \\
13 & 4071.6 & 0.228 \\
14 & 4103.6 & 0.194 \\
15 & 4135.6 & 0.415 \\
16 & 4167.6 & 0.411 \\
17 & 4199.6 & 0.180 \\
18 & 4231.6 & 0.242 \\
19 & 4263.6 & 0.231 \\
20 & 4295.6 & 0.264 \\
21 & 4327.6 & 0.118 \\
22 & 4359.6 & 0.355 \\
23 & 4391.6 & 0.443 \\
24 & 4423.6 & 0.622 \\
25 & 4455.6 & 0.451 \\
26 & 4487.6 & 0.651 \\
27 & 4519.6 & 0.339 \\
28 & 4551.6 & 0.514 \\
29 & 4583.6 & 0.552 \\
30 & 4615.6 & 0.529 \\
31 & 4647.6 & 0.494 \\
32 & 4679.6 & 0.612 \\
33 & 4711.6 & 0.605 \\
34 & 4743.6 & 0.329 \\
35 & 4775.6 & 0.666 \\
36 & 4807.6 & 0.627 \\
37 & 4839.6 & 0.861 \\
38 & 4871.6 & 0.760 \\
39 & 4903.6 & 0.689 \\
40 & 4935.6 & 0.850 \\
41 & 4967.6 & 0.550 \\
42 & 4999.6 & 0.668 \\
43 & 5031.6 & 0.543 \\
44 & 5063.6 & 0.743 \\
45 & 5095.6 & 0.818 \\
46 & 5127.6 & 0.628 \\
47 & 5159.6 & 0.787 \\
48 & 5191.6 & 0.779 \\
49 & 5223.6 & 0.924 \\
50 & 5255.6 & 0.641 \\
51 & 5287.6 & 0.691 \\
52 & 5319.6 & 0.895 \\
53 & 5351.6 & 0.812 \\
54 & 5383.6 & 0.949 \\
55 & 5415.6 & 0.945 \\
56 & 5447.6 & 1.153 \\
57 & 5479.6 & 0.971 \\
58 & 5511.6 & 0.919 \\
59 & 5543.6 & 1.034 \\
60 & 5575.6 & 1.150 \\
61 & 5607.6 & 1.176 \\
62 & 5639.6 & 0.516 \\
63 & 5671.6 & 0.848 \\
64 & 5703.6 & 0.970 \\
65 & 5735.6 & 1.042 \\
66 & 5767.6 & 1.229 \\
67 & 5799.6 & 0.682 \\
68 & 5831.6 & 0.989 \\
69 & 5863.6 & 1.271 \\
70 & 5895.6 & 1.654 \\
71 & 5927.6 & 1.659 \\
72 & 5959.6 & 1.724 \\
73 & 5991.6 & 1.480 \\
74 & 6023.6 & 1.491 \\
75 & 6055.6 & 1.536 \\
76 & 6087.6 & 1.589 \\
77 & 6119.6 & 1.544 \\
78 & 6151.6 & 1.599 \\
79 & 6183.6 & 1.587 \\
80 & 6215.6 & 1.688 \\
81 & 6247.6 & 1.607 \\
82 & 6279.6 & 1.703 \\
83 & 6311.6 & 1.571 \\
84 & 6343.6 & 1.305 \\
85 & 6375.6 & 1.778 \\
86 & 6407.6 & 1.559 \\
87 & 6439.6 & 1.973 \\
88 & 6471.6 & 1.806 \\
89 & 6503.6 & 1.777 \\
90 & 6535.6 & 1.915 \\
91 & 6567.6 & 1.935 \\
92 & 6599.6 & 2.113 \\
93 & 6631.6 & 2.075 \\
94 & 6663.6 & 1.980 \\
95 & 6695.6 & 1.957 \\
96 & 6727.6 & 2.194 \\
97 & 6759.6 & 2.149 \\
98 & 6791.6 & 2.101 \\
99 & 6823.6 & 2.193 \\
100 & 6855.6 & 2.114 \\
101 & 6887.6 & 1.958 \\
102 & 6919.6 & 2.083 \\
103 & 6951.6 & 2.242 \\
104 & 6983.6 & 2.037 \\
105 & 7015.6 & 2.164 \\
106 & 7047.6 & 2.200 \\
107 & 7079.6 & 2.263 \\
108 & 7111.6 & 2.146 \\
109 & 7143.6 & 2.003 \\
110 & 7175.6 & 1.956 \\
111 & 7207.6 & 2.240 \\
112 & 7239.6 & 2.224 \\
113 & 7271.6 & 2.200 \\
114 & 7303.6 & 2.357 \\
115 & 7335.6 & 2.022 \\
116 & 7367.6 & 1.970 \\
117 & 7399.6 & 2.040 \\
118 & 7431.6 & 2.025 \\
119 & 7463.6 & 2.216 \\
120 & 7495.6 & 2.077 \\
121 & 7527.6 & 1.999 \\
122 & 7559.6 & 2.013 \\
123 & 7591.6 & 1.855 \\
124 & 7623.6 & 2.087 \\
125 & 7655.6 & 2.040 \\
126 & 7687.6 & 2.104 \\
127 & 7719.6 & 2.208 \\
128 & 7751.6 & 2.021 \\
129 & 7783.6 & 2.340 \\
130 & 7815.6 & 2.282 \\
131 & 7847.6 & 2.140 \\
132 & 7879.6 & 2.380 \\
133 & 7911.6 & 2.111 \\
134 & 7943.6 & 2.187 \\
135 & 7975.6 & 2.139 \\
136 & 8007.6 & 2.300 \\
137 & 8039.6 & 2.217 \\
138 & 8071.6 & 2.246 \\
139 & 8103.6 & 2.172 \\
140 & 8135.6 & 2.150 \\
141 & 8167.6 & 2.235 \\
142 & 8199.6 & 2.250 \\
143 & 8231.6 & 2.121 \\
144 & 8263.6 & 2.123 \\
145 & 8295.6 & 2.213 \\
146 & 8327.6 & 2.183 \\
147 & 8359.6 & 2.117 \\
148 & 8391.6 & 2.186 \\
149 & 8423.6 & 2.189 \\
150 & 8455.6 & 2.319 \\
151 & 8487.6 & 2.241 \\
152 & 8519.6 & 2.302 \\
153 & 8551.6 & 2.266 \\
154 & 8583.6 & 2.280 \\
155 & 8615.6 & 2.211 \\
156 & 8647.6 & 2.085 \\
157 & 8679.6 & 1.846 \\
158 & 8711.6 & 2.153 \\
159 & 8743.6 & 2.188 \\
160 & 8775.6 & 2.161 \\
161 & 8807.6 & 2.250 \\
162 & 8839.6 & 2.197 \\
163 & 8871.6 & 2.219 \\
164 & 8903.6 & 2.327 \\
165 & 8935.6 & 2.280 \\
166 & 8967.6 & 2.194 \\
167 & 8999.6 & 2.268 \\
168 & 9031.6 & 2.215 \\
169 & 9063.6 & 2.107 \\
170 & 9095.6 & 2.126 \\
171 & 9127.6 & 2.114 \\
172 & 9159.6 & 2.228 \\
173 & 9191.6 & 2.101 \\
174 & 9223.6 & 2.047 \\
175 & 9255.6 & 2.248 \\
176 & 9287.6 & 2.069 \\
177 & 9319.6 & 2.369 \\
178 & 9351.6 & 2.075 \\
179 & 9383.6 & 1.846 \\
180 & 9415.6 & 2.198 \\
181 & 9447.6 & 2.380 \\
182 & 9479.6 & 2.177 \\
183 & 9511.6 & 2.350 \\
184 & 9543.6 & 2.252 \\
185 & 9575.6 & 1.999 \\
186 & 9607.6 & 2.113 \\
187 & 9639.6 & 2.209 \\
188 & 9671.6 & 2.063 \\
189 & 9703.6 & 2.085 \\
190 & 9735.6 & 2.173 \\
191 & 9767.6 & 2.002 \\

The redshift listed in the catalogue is 0.473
